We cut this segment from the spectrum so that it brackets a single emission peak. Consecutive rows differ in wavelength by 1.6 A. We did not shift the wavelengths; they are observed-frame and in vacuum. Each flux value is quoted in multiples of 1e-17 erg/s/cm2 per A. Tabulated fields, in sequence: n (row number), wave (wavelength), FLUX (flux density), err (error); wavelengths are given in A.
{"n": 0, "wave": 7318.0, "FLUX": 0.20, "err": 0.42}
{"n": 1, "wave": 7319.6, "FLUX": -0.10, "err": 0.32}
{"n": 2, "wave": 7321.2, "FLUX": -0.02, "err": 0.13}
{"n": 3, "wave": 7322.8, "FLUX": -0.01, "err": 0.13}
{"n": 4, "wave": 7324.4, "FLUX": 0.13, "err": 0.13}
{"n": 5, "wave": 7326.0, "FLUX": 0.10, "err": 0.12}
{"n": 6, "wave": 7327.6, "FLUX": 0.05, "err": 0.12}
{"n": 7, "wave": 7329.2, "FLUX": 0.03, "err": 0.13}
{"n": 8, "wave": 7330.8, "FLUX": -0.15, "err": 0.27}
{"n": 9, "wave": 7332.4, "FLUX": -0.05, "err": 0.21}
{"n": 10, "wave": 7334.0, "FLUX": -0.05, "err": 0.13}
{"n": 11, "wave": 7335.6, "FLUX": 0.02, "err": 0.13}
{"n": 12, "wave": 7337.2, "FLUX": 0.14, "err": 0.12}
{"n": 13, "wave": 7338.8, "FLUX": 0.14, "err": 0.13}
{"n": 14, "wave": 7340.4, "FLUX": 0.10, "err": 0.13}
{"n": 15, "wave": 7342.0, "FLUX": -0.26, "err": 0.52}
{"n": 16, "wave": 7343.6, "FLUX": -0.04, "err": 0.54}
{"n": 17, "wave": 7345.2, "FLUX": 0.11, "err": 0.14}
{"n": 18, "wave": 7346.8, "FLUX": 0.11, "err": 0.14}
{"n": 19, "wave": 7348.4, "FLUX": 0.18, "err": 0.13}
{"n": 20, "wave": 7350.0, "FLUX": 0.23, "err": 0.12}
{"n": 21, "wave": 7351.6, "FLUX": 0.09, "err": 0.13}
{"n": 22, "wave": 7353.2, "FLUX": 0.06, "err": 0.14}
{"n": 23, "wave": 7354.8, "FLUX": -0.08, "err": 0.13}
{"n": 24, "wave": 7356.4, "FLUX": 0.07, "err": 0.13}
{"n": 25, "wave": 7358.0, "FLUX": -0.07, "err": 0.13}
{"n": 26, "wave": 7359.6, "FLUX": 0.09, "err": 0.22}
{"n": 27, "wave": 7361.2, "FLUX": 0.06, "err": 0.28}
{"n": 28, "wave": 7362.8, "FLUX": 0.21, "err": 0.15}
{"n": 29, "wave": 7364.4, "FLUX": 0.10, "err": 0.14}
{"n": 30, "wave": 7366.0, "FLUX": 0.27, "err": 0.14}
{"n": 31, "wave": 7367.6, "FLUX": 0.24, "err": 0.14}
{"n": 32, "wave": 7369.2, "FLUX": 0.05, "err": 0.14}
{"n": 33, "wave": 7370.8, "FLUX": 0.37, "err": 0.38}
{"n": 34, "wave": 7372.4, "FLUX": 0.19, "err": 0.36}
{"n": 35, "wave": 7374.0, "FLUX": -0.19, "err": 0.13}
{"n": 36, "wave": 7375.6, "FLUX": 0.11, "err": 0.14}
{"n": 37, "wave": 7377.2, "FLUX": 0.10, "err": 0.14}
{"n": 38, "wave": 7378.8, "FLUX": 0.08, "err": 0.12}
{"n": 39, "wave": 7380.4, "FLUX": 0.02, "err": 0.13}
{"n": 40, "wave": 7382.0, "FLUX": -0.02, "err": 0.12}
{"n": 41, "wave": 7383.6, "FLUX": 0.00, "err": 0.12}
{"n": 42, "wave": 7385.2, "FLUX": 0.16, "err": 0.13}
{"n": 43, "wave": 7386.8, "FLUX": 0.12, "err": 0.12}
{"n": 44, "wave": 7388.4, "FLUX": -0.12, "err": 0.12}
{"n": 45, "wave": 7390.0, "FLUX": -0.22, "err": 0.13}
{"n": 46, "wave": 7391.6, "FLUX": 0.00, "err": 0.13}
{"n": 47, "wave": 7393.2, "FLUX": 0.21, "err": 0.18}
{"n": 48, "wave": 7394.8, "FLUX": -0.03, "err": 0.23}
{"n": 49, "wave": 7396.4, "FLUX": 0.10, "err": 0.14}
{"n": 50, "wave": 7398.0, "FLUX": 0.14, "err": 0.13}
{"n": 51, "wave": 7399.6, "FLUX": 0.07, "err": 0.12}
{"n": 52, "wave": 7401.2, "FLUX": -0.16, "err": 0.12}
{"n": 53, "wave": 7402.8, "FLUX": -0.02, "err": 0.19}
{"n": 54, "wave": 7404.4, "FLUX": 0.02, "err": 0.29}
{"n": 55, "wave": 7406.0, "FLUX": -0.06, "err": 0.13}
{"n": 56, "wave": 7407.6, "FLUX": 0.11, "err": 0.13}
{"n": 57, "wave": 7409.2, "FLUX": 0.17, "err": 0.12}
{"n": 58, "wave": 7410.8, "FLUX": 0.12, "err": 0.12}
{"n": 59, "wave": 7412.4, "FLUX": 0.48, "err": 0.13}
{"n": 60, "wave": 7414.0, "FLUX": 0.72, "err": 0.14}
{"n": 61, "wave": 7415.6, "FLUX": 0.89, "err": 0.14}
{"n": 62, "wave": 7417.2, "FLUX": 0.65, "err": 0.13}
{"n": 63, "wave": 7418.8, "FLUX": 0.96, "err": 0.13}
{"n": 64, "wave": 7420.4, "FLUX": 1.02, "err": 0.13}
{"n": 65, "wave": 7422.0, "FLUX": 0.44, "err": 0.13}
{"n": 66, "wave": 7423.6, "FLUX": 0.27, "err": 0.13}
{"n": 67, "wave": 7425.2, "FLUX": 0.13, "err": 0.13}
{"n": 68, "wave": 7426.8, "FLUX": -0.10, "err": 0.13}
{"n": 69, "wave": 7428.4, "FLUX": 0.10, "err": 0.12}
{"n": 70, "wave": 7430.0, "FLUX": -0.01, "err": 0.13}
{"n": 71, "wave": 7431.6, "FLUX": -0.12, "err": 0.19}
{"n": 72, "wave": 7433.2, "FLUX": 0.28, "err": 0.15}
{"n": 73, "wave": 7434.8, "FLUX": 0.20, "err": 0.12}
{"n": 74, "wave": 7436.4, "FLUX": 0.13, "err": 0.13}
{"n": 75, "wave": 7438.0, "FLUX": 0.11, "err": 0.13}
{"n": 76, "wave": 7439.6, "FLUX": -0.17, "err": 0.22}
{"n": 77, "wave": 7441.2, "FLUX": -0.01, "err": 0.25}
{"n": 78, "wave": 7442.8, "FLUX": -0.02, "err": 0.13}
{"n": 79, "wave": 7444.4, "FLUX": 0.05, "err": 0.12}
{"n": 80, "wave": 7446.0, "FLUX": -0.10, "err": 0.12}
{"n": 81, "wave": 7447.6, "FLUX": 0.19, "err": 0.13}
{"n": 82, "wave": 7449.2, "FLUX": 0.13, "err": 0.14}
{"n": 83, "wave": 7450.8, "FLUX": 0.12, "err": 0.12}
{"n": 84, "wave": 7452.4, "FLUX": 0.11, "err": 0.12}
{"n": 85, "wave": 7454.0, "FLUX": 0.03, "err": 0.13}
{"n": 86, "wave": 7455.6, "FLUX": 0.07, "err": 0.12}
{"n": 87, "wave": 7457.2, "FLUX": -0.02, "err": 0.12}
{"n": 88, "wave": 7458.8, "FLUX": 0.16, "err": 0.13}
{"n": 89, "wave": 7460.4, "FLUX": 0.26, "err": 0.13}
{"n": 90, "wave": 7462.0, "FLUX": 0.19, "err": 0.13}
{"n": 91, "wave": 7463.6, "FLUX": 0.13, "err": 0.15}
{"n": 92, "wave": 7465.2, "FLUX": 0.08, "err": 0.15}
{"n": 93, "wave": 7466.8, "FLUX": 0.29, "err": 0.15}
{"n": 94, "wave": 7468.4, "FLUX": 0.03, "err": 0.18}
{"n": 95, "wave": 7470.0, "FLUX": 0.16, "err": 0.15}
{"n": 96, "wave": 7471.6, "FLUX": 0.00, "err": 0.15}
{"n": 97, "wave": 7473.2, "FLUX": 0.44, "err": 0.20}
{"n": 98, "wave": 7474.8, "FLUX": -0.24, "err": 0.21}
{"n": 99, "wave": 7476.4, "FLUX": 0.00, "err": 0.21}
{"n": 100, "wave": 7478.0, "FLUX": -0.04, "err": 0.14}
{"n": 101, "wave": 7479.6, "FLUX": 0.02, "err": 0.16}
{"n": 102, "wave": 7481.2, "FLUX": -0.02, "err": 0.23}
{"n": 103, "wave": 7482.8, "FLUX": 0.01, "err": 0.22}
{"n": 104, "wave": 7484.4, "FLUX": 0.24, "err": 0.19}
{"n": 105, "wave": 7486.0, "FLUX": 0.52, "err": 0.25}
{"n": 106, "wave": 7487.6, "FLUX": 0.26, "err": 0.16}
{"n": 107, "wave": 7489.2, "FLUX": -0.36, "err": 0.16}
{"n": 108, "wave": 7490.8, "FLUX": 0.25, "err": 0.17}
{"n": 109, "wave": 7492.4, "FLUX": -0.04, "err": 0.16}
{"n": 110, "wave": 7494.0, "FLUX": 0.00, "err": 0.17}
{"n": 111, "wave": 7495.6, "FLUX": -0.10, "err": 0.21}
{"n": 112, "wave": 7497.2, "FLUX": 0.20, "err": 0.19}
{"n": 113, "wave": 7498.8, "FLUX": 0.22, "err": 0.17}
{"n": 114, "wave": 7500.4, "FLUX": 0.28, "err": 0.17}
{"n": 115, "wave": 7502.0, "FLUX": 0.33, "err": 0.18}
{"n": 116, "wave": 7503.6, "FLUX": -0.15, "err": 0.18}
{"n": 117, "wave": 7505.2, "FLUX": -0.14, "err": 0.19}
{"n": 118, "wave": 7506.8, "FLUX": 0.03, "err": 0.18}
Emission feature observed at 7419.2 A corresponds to [O II] 3727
